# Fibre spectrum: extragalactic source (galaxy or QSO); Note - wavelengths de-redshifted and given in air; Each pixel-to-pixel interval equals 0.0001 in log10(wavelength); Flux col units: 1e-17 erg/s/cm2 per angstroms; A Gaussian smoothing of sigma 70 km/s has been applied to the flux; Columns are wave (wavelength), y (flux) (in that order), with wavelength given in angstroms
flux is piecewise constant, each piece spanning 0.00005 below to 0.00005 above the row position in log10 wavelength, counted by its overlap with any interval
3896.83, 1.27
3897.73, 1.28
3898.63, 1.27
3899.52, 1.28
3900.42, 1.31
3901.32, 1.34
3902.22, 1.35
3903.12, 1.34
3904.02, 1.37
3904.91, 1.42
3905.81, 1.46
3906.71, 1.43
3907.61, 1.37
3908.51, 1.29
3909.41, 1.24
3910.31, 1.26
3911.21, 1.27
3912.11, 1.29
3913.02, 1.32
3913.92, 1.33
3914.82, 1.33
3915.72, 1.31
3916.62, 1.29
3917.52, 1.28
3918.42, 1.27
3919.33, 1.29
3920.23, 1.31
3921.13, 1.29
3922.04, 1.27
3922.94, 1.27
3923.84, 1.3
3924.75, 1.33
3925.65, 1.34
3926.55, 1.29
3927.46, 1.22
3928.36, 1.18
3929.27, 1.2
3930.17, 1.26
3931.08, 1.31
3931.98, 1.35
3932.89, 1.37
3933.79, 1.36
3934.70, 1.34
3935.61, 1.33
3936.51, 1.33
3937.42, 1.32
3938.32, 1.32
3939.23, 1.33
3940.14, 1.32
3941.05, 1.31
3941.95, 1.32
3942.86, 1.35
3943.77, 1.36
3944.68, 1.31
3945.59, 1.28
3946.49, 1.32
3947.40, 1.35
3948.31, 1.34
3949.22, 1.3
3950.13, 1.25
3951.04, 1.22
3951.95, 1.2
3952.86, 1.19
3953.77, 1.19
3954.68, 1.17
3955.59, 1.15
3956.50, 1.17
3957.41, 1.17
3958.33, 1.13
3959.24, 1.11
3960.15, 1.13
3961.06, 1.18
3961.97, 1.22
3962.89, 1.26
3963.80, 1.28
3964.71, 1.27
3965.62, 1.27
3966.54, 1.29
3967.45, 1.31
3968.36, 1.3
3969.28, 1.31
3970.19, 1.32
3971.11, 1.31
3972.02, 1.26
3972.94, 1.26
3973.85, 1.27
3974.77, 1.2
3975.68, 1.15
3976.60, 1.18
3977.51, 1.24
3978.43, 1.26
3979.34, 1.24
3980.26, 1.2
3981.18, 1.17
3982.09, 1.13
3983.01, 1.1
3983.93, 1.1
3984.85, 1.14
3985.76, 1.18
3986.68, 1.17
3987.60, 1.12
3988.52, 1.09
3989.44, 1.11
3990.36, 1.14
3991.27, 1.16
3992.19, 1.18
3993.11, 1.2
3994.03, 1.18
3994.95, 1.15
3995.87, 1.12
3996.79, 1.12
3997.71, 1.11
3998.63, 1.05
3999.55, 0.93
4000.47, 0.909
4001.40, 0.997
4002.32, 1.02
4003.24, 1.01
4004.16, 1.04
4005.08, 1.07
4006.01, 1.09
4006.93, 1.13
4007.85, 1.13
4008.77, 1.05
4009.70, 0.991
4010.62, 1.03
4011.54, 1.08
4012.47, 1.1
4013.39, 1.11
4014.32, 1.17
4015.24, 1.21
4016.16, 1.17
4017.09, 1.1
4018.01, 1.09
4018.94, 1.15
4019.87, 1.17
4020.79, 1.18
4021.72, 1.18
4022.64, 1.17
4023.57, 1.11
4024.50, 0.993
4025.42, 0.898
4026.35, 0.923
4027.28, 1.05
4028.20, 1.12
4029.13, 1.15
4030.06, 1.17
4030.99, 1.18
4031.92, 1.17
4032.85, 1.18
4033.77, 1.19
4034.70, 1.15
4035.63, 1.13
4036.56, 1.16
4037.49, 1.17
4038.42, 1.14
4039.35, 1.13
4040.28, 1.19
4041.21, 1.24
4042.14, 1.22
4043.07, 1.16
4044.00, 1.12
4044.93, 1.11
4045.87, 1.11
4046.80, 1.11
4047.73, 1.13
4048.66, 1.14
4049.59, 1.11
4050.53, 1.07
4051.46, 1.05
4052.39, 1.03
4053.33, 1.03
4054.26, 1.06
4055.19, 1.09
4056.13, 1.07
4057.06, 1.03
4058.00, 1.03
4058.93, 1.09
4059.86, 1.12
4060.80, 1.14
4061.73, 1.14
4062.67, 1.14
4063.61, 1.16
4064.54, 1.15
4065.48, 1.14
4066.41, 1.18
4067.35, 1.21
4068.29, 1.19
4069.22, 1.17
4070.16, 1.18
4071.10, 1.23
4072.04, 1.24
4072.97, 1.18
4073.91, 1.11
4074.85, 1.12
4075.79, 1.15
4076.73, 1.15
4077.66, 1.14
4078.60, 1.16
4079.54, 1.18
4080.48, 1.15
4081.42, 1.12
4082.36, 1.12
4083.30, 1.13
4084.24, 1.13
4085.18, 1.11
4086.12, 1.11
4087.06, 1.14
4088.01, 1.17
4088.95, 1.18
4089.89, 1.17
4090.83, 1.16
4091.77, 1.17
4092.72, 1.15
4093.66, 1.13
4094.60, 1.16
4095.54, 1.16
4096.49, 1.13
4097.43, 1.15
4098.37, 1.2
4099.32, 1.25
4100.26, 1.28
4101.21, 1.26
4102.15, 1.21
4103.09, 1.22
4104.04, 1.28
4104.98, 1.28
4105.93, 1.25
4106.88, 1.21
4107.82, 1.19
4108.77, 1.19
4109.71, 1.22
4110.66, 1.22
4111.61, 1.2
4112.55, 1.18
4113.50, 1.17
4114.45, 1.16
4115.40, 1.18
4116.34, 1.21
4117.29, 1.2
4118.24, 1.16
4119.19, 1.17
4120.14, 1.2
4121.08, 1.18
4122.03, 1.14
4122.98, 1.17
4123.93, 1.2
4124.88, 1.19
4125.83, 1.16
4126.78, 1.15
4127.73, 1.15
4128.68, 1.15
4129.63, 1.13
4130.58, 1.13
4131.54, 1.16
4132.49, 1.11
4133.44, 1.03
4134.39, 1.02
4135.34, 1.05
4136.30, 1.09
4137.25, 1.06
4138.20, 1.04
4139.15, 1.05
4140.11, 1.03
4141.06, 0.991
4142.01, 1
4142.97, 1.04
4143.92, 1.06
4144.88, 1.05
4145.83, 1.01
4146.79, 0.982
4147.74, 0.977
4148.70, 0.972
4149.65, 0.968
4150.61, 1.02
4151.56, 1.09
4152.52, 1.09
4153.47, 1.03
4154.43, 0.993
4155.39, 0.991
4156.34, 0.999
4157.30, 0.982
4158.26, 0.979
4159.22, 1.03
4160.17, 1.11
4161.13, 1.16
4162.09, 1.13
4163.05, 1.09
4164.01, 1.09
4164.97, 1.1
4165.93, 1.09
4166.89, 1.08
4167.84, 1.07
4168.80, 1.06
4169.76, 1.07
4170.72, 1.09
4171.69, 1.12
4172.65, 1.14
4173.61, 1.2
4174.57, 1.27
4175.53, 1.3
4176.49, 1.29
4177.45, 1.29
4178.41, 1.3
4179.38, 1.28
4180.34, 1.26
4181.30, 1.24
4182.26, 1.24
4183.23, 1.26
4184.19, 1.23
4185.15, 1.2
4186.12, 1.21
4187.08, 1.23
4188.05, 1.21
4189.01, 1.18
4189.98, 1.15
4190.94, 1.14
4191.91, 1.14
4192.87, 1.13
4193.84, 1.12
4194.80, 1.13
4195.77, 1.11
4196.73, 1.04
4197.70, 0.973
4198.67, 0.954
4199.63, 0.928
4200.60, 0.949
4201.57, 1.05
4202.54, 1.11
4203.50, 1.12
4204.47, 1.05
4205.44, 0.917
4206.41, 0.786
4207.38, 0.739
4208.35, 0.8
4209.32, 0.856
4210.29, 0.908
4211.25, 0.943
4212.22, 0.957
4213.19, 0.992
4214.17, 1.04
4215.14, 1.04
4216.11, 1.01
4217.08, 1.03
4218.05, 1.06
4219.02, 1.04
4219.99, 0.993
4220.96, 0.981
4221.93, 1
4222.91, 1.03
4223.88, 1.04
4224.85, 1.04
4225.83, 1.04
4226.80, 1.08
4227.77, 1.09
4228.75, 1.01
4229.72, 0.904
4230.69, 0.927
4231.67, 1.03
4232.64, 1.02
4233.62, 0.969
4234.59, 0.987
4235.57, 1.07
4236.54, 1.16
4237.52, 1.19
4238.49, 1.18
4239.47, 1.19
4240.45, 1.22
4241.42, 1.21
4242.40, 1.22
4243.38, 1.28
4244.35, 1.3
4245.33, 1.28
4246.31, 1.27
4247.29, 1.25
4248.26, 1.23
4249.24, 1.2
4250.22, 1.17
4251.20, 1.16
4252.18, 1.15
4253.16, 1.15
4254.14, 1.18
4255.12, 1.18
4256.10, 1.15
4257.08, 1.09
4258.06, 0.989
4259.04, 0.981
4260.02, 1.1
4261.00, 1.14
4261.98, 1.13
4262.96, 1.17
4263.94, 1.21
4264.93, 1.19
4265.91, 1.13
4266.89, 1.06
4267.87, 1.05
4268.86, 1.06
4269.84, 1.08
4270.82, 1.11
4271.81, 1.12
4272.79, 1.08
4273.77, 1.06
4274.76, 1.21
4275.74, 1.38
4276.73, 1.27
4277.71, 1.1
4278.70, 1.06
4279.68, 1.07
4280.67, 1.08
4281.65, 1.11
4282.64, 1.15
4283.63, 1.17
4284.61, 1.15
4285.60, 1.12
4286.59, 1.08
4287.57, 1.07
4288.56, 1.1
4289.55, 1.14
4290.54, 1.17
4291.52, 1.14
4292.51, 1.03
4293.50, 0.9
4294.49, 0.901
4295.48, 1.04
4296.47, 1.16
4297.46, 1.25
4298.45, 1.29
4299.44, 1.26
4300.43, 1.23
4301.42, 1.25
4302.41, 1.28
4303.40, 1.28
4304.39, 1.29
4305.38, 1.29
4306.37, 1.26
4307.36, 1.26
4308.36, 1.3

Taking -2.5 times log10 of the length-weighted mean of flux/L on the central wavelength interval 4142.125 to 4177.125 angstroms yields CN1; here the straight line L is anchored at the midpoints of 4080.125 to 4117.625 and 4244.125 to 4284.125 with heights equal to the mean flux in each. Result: 0.09 mag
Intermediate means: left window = 1.18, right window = 1.15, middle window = 1.08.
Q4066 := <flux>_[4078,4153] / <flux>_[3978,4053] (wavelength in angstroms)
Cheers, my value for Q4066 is 1.02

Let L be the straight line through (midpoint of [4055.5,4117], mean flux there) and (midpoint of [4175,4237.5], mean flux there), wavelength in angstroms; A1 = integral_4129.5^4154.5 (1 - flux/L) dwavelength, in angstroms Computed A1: 1.7 angstroms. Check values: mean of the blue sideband 1.17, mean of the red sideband 1.07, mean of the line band 1.04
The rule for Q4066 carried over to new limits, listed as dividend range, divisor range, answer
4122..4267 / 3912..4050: 0.92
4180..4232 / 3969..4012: 0.92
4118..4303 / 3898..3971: 0.86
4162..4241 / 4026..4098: 0.95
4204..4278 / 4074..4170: 0.97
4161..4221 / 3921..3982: 0.86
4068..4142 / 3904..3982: 0.91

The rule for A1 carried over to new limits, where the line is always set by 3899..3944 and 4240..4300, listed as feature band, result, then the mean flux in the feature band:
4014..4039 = 2.66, 1.13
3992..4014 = 3.45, 1.07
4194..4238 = 6.27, 1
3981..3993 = 1.34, 1.14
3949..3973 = 1.21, 1.23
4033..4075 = 3.84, 1.14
